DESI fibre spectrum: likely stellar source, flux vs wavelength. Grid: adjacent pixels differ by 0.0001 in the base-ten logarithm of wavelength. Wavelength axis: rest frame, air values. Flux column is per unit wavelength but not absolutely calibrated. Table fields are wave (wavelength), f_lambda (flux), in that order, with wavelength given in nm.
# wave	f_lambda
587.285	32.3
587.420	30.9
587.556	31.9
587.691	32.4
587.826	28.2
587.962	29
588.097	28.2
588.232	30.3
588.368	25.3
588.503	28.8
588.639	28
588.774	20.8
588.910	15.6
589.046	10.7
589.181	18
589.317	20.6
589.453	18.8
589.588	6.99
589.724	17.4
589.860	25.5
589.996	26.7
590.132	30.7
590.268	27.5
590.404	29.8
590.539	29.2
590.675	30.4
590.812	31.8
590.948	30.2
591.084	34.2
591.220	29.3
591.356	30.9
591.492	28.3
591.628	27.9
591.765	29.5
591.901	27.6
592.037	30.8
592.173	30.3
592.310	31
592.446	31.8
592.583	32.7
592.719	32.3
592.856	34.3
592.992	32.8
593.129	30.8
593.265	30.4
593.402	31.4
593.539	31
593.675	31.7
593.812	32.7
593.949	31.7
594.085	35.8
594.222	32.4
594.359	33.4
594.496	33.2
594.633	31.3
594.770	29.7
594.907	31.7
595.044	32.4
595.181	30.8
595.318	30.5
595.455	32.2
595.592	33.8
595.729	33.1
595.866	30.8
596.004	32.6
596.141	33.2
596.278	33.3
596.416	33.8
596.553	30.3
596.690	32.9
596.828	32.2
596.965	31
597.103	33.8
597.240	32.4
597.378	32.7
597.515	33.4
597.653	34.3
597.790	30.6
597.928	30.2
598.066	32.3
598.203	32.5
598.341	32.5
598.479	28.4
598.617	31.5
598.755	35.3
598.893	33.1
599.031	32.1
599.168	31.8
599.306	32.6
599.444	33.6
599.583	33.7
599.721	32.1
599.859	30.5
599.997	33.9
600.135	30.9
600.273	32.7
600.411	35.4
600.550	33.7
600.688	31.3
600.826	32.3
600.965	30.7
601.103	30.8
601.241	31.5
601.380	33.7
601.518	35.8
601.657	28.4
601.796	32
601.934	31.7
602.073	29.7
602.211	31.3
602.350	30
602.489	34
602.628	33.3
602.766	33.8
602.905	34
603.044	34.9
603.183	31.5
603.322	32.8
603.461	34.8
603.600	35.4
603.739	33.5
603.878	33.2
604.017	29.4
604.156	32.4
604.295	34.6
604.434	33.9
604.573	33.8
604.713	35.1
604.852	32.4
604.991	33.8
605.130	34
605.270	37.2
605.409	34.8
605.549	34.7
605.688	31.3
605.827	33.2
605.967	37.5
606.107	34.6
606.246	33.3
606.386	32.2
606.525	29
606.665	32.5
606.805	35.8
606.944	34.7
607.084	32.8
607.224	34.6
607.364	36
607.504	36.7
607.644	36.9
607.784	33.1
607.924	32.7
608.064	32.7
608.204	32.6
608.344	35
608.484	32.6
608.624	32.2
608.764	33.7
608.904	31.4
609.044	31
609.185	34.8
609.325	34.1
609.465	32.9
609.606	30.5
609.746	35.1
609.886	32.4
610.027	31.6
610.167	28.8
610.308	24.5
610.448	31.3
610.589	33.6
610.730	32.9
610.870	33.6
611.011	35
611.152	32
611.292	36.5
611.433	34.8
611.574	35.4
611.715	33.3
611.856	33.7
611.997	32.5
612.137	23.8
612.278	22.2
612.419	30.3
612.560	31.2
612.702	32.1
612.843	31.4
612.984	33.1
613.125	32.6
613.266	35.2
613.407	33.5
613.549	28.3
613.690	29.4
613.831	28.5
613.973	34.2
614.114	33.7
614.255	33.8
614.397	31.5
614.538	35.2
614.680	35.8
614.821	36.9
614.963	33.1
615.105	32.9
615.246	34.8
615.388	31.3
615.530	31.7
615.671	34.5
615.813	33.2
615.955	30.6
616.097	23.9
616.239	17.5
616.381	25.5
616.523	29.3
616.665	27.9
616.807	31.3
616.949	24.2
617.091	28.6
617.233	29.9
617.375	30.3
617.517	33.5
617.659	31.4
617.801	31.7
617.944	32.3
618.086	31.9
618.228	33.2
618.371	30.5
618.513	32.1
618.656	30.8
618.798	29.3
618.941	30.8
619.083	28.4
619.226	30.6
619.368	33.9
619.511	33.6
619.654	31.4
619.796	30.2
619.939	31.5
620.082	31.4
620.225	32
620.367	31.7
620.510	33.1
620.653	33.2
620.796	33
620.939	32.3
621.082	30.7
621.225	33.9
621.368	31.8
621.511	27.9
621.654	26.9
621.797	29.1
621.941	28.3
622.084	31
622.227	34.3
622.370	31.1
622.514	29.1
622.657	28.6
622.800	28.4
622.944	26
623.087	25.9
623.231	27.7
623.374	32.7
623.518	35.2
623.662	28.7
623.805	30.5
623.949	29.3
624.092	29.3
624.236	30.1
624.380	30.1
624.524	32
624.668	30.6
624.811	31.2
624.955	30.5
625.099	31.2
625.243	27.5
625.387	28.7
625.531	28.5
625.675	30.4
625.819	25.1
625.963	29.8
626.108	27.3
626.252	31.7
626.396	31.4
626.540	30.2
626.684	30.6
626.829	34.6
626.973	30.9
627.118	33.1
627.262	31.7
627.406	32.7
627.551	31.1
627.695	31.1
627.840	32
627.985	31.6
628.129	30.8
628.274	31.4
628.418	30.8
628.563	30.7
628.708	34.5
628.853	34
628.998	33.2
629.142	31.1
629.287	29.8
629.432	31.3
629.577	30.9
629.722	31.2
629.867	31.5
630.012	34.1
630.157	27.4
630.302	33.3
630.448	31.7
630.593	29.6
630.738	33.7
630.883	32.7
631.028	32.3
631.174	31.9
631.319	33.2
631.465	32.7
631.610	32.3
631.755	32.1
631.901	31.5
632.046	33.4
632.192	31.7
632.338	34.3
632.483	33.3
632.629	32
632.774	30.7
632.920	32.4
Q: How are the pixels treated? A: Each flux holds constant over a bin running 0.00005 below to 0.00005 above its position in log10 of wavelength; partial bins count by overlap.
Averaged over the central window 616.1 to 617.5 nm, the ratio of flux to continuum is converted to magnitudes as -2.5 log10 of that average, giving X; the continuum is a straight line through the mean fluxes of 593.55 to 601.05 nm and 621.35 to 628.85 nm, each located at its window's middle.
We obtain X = 0.137 mag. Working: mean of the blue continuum 32.3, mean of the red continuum 30.3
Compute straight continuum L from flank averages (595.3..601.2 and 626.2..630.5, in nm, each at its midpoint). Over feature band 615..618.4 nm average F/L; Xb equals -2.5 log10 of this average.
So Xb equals 0.06 mag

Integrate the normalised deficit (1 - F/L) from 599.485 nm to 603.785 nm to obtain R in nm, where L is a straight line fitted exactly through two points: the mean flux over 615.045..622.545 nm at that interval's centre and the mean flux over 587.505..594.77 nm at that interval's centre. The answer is -0.49 nm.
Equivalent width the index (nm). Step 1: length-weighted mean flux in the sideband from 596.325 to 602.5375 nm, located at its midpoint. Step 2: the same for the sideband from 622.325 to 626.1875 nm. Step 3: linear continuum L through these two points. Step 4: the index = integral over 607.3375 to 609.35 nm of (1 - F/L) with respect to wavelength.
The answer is -0.16 nm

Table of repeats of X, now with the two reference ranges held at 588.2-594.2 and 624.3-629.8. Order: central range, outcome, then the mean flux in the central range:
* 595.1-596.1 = -0.14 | 32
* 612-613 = 0.02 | 29.2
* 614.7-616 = -0.12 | 33.4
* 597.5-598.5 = -0.12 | 31.8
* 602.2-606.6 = -0.16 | 33.5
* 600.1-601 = -0.14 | 32.5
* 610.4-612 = -0.15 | 33.8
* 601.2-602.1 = -0.11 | 31.9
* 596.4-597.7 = -0.15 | 32.6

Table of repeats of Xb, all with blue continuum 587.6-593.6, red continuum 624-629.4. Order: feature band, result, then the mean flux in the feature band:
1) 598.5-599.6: -0.16 mag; 32.7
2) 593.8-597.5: -0.16 mag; 32.4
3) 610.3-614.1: -0.08 mag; 31.8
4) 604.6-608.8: -0.17 mag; 33.9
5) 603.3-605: -0.17 mag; 33.5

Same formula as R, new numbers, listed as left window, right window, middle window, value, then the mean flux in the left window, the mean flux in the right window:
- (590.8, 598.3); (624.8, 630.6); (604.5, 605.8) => -0.11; 31.8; 31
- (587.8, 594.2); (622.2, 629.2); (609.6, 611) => -0.11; 27.9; 30.6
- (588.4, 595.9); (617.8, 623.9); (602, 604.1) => -0.23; 28.8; 30.8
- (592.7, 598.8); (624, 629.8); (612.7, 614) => -0.01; 32.2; 30.9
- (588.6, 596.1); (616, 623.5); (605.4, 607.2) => -0.25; 28.9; 30.1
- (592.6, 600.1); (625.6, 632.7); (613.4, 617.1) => 0.13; 32.3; 31.6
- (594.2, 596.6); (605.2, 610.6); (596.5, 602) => 0.03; 32.1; 33.2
